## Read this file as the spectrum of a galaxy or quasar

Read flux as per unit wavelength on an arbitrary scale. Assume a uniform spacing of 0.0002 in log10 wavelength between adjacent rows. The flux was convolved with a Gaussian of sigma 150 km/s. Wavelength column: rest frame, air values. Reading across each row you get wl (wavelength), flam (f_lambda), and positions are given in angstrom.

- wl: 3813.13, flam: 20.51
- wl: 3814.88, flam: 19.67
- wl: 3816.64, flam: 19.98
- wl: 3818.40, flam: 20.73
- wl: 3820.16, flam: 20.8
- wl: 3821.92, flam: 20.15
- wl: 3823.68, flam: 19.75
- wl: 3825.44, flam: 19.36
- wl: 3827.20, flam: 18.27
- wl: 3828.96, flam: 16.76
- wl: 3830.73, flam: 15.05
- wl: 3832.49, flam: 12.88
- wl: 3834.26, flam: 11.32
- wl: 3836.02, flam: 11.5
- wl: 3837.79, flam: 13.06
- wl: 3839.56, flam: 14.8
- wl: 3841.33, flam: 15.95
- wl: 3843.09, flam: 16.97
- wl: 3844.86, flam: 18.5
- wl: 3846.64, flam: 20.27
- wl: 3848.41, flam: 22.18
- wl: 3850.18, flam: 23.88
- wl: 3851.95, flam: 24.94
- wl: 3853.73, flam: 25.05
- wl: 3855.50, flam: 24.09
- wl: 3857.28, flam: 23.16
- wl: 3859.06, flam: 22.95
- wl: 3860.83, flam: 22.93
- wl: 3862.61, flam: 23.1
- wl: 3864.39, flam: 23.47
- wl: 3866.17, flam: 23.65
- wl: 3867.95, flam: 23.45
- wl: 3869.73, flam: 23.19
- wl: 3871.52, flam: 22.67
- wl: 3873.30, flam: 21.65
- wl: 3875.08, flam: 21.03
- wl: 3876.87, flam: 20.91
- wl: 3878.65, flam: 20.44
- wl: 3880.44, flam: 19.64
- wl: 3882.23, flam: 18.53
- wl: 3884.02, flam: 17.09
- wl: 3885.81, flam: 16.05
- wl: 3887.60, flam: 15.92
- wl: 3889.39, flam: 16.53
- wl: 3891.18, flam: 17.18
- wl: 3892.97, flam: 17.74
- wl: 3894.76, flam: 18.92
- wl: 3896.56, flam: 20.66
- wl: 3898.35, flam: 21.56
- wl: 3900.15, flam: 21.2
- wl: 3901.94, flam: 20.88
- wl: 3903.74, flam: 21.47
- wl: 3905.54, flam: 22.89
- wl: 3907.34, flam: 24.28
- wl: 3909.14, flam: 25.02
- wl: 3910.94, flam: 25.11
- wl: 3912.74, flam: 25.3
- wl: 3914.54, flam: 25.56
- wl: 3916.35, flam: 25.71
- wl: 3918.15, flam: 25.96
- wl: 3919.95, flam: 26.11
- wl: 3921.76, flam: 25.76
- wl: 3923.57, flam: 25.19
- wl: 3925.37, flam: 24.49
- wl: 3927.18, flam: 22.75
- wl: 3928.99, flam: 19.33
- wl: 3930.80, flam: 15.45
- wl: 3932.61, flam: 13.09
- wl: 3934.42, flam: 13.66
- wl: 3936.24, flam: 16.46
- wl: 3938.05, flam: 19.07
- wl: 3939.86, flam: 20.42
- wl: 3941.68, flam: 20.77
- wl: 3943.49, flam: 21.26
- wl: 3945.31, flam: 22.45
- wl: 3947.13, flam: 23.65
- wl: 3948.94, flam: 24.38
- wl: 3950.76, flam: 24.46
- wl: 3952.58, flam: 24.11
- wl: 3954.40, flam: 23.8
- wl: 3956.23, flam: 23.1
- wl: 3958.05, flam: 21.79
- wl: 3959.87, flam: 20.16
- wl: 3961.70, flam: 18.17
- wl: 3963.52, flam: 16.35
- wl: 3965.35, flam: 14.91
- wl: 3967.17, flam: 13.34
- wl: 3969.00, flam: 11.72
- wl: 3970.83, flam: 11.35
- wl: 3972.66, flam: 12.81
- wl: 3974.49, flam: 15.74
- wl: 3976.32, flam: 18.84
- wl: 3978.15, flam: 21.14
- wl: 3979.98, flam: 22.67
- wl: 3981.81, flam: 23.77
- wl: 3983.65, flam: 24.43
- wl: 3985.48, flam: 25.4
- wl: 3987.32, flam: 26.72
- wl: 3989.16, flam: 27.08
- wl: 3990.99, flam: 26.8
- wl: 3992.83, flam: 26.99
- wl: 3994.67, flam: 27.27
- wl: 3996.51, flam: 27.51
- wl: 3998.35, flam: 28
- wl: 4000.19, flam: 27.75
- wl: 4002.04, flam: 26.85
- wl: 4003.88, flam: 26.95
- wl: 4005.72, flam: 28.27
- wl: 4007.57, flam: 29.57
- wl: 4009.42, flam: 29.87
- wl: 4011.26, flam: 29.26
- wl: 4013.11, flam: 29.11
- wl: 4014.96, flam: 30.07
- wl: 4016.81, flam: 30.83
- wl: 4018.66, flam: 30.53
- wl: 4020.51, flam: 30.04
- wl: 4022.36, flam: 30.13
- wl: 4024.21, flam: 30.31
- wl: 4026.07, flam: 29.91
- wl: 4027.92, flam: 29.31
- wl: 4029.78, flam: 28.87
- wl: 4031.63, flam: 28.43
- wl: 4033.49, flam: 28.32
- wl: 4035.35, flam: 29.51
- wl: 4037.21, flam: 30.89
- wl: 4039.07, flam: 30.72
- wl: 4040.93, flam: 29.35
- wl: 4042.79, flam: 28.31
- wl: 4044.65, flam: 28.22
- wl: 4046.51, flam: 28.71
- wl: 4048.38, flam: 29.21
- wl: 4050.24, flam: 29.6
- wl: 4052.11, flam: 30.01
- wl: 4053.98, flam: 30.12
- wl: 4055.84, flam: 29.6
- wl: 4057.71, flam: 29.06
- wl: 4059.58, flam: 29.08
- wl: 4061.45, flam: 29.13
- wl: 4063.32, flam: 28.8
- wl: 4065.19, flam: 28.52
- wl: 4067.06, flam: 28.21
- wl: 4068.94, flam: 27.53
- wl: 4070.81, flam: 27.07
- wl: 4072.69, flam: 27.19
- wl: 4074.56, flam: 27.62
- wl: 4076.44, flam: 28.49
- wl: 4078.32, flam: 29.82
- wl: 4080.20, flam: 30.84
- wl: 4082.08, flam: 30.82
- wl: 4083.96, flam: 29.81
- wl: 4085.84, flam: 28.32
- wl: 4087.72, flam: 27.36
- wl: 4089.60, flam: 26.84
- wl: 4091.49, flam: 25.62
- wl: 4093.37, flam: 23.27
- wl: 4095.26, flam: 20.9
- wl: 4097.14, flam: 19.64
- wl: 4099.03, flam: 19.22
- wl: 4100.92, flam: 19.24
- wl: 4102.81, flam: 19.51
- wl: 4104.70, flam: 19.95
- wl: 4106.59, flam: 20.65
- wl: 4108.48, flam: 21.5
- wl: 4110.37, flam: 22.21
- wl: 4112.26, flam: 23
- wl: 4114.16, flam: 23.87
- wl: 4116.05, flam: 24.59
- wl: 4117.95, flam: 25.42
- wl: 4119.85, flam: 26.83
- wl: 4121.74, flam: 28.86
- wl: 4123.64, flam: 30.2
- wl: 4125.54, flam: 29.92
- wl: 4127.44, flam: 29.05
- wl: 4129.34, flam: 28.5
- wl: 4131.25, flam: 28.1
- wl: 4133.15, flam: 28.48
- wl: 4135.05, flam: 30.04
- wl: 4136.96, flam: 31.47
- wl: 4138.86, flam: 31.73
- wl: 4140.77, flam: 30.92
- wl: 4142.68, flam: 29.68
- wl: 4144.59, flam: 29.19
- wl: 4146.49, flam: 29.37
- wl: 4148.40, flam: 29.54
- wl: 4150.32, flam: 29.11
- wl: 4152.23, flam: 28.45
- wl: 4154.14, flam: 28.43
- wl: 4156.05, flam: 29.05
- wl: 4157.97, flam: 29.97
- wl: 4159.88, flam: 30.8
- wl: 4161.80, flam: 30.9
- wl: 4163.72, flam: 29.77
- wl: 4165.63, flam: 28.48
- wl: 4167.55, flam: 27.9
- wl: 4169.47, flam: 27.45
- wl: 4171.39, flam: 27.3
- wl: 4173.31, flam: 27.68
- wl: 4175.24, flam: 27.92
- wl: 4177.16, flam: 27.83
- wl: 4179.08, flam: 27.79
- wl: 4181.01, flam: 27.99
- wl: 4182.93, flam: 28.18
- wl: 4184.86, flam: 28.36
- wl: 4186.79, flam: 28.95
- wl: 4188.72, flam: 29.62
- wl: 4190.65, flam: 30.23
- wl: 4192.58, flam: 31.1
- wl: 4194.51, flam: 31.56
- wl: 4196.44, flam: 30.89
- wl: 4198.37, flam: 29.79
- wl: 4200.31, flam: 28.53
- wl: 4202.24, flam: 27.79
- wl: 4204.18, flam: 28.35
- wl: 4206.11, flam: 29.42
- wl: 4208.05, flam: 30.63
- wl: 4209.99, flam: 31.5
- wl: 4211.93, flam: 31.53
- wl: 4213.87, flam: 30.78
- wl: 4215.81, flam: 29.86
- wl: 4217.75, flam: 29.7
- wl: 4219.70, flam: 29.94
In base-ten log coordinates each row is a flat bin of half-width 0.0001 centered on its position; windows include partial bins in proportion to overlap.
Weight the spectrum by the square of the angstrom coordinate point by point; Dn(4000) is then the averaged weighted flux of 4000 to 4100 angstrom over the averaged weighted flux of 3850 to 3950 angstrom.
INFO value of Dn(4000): 1.4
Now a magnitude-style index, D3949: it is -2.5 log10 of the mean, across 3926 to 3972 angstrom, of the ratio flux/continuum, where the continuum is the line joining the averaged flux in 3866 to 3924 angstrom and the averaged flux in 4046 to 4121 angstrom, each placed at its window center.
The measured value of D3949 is 0.20 mag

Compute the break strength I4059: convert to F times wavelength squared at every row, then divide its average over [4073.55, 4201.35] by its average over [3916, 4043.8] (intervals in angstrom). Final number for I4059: 1.23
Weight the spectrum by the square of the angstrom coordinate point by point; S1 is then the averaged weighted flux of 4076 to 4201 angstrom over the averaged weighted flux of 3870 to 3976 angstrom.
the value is 1.5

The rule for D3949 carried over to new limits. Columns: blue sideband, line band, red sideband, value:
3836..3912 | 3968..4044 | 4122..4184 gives -0.07 mag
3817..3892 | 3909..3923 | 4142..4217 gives -0.20 mag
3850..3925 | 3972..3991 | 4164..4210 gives 0.10 mag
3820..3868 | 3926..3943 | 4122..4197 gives 0.23 mag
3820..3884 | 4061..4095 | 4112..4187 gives -0.06 mag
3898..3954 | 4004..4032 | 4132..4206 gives -0.19 mag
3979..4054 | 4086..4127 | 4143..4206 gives 0.20 mag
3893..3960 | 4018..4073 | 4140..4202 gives -0.15 mag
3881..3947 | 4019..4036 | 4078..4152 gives -0.22 mag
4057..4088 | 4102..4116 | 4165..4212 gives 0.31 mag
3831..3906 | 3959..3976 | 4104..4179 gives 0.45 mag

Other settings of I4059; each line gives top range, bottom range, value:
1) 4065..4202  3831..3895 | 1.61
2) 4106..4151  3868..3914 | 1.50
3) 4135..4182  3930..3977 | 1.74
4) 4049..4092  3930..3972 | 1.62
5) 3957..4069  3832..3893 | 1.43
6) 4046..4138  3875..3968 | 1.40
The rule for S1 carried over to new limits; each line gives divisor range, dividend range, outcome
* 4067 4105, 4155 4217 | 1.20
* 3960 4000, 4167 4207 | 1.51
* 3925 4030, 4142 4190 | 1.35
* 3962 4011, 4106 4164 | 1.32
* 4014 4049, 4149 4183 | 1.03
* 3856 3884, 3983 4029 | 1.39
